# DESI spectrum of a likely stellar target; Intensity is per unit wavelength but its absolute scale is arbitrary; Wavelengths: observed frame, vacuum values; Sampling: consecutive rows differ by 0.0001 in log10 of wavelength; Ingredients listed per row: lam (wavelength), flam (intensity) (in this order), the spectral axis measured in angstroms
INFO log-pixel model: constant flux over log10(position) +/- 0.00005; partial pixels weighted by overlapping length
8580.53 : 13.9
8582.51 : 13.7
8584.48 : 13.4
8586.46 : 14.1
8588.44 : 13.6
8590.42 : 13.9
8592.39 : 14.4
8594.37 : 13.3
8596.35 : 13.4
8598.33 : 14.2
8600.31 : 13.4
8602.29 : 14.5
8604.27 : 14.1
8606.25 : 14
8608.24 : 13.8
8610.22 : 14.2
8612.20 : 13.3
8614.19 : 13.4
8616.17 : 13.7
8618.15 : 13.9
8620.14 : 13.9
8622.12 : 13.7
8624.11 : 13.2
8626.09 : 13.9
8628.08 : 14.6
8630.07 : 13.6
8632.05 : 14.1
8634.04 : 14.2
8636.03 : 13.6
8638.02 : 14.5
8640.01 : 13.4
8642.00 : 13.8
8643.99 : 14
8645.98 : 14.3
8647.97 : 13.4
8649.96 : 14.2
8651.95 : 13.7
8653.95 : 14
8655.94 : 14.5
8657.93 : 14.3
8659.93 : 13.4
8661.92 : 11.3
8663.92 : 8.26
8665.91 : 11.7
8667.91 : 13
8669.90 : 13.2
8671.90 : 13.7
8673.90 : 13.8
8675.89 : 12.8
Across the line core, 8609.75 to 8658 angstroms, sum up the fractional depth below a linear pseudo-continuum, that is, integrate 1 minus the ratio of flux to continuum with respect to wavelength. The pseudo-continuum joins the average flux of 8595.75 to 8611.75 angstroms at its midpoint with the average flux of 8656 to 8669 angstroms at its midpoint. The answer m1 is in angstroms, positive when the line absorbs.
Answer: -3.19 angstroms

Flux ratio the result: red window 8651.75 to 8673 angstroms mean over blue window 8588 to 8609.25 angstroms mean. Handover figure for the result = 0.9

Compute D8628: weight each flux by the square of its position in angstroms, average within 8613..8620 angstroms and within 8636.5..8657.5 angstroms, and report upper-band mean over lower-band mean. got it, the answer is 1.03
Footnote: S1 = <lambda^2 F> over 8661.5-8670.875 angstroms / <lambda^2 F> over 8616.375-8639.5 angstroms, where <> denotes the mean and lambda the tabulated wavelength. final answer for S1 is 0.83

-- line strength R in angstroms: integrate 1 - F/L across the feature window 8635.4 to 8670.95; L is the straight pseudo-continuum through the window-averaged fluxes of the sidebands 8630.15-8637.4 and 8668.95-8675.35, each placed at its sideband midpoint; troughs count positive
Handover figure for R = 1.3 angstroms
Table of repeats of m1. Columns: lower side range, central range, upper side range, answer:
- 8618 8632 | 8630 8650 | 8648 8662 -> -0.2 angstroms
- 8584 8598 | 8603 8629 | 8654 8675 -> -0.8 angstroms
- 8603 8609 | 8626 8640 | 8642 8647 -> 0.0 angstroms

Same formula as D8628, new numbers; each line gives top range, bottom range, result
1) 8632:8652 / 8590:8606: 1.01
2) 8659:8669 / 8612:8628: 0.85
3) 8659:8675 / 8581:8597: 0.91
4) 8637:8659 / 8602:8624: 1.02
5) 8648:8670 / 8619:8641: 0.93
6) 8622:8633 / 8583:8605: 1.01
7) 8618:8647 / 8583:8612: 1.01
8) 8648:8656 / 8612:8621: 1.03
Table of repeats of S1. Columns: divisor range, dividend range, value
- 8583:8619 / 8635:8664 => 0.99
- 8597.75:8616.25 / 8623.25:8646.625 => 1.01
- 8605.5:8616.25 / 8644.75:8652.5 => 1.02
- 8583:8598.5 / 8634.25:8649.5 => 1.02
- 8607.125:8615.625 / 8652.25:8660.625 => 1.04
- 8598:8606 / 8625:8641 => 1.00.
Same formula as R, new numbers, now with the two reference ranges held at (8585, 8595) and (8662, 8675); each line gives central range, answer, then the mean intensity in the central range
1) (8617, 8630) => -0.7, 13.8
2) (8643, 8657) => -1.6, 14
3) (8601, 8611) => -0.4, 14.1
